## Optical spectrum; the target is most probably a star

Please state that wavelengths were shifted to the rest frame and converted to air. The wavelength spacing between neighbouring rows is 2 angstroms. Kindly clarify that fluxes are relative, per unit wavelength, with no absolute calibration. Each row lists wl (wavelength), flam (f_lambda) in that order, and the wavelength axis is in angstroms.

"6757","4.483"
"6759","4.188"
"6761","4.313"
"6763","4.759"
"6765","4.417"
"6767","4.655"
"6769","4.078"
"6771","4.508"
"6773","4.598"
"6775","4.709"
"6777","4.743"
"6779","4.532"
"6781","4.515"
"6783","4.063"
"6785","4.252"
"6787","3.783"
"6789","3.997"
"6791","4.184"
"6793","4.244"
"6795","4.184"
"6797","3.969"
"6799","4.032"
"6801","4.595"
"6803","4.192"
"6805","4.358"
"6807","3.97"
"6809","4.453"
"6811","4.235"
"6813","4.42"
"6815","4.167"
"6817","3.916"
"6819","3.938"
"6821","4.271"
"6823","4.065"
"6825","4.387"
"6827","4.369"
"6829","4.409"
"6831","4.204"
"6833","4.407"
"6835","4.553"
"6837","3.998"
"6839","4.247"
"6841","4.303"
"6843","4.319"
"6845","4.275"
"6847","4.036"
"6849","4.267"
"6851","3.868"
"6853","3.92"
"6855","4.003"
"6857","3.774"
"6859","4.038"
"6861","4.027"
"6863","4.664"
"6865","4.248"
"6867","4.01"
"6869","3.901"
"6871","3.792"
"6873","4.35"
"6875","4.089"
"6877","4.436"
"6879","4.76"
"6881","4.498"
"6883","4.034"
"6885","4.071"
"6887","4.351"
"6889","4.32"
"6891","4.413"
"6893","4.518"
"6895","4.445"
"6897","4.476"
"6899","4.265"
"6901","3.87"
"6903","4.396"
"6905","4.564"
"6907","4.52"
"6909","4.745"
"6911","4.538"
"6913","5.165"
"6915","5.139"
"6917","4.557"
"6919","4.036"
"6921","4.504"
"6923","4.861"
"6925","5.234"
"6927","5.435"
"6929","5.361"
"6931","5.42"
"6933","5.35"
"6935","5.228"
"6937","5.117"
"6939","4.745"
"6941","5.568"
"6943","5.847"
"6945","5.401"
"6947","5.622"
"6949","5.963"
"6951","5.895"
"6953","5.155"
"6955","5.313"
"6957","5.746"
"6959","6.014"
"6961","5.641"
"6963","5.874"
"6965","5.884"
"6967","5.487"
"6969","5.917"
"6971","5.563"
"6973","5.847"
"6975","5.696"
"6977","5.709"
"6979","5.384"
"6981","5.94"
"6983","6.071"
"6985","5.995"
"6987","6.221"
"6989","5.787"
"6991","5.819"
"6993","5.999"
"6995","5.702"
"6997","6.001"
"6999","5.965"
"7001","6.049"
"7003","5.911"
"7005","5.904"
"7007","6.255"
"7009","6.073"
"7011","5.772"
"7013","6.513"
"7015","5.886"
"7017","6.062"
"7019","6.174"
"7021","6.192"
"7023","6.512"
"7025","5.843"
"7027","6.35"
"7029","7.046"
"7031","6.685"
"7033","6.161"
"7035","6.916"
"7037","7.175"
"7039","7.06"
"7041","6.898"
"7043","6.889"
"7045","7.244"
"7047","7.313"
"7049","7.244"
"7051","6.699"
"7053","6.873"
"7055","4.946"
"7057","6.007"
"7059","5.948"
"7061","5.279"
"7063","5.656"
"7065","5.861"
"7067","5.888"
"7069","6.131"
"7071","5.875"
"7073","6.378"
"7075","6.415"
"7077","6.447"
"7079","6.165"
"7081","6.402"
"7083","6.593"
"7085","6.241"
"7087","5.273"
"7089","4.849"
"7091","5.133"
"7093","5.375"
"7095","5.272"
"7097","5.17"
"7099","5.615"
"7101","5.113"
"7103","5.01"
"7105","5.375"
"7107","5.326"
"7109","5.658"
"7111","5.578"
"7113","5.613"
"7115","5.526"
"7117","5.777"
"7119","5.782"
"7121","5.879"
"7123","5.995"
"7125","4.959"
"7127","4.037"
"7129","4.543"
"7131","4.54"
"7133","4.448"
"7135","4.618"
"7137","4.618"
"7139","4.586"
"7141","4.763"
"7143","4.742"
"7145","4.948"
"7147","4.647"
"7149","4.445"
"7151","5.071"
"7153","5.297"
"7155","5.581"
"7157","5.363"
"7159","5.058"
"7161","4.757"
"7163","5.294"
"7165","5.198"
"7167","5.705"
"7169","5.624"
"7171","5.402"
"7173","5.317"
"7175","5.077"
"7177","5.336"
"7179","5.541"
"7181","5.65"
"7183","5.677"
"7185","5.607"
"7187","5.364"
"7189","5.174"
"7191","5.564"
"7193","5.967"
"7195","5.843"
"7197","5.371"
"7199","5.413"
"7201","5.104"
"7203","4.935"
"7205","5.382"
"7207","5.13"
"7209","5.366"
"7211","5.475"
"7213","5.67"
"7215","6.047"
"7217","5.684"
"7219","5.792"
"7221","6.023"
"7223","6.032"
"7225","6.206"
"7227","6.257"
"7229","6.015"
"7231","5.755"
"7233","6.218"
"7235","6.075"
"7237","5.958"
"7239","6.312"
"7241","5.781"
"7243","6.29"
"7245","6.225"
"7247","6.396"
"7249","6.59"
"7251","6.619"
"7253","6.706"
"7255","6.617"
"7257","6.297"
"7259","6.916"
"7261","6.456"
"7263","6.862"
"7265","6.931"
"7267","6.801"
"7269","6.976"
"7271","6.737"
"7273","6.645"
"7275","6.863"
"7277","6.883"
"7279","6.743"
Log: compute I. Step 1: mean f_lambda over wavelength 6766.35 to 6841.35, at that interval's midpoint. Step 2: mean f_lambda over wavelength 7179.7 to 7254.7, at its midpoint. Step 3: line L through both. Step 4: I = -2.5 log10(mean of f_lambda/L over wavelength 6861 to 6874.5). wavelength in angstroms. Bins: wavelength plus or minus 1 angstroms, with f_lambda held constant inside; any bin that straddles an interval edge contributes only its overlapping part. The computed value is 0.092 mag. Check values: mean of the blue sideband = 4.27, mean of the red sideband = 5.84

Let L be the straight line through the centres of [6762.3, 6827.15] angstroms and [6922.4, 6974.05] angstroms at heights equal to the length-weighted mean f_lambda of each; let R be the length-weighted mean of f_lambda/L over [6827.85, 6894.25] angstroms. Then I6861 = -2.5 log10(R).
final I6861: 0.14 mag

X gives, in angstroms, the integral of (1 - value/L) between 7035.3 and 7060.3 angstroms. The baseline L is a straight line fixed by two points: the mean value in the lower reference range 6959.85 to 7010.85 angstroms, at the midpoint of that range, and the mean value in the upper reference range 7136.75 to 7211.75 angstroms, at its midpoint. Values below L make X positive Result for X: -4.48 angstroms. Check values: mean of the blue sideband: 5.87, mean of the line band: 6.68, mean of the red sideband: 5.25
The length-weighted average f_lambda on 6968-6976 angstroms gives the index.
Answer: 5.76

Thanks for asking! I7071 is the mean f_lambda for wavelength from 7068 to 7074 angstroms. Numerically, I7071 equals 6.13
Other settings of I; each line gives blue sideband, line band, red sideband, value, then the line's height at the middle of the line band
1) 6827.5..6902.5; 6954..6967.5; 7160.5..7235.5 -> -0.233 mag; 4.61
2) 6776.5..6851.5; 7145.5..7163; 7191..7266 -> 0.132 mag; 5.69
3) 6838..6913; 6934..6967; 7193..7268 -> -0.196 mag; 4.64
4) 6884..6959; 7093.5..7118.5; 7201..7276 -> 0.046 mag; 5.66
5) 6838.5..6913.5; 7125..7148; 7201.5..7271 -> 0.217 mag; 5.62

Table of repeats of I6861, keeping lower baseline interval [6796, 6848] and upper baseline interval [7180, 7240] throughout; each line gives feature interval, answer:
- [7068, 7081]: -0.20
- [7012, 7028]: -0.24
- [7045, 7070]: -0.21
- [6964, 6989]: -0.20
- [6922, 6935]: -0.14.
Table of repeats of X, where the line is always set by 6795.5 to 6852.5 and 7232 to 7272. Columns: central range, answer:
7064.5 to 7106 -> -1.05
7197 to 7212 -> 2.34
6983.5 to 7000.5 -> -2.77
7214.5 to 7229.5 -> 0.77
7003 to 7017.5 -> -2.37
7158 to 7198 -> 4.40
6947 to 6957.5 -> -1.52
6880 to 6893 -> 0.72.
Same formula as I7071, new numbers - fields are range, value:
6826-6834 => 4.35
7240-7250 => 6.26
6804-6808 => 4.16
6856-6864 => 4.13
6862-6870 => 4.21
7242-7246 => 6.26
